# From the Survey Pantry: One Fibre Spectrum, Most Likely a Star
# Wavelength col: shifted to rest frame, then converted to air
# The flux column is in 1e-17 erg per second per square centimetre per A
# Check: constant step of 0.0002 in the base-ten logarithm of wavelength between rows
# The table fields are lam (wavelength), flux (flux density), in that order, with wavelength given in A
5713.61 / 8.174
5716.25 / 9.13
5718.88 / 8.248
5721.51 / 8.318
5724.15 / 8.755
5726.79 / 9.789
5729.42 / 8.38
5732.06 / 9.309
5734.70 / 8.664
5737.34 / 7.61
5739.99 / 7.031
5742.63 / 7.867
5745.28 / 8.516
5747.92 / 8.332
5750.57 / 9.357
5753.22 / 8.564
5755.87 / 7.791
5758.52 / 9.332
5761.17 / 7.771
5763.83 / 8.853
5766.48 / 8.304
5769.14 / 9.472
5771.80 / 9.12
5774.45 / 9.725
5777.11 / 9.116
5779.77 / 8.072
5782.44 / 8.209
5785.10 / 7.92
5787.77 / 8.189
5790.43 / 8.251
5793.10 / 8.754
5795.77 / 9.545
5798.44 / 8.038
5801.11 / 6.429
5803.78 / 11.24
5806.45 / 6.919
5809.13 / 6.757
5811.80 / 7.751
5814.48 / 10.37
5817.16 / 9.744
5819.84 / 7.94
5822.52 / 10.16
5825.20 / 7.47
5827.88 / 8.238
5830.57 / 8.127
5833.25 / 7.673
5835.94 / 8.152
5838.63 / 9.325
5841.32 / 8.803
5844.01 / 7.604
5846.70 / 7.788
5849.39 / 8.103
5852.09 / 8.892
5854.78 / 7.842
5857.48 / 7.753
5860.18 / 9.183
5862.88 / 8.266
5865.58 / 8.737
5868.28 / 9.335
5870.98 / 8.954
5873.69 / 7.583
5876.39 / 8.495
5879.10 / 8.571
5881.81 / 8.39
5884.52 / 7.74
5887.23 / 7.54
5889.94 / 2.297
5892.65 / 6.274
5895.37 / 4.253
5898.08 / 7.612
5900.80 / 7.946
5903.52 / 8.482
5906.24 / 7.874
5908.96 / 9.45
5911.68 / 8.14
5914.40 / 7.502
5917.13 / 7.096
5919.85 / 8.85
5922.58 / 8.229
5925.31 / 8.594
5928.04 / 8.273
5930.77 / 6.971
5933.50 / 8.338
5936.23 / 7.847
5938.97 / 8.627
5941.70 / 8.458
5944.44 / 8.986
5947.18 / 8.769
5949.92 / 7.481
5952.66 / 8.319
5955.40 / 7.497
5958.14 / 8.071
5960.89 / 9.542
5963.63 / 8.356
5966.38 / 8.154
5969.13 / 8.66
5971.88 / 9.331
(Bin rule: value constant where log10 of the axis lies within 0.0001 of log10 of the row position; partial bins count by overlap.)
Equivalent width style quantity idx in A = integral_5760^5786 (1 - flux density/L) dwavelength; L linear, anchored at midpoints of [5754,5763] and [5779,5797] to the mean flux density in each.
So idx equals -0.9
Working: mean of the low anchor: 8.34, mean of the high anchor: 8.42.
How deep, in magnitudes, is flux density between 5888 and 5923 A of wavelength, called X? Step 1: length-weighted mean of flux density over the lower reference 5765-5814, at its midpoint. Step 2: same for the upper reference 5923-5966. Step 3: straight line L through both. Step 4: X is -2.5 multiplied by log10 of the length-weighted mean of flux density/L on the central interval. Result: 0.16 mag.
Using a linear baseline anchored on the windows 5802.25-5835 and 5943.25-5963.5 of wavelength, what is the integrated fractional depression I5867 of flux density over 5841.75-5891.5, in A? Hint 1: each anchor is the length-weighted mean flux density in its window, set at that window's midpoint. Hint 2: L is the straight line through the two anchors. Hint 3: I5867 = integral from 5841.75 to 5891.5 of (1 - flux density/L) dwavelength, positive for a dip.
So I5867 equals 3.0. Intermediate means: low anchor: 8.52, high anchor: 8.38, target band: 7.96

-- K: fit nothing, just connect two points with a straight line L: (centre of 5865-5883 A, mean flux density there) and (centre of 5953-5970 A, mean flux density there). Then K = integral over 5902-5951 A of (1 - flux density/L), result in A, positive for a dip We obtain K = 1.3 A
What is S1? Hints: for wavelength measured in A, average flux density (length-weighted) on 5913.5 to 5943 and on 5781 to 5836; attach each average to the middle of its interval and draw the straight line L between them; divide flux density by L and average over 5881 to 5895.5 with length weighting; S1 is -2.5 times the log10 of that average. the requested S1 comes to 0.31 mag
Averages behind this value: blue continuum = 8.38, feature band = 6.15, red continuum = 8.08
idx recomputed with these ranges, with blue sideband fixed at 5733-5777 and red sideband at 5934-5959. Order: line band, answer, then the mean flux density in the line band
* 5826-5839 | 0.4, 8.19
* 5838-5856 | 0.2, 8.3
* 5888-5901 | 4.3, 5.56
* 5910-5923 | 0.5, 7.98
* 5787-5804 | 0.0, 8.48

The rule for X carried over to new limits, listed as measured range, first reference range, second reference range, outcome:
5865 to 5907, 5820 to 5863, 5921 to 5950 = 0.114 mag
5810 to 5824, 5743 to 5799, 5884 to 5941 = -0.104 mag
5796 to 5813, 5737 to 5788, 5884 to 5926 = 0.024 mag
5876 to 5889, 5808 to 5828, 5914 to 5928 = 0.048 mag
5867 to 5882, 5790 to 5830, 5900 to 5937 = -0.037 mag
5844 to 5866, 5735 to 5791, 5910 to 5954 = 0.005 mag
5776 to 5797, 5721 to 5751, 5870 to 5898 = -0.069 mag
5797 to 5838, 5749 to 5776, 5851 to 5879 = 0.038 mag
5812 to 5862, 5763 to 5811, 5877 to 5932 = -0.054 mag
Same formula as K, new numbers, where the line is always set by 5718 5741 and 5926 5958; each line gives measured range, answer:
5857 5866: -0.3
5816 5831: -0.5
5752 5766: 0.0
